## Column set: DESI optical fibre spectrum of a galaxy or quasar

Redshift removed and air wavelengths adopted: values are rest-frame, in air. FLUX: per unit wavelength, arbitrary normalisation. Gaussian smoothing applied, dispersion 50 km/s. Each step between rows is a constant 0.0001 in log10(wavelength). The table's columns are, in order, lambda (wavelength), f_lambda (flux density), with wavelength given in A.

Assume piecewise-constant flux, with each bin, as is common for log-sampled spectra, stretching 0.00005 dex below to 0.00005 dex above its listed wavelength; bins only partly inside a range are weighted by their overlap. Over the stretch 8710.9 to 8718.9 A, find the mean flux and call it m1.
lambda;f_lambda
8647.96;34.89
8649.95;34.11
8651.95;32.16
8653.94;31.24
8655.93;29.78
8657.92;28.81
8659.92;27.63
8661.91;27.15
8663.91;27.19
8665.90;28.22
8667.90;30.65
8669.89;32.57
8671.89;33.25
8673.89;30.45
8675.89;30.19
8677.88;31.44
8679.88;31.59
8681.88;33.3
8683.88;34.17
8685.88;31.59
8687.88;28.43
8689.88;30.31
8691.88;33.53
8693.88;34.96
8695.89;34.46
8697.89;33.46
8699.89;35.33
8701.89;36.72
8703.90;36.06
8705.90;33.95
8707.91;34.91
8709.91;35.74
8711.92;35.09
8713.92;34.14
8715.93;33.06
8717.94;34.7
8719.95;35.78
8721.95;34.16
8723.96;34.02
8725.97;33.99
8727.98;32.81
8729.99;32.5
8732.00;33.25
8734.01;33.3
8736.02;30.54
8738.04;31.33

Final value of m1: 34.2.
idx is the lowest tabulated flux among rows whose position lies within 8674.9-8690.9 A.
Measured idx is 28.43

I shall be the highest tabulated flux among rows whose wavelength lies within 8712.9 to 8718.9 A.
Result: 34.7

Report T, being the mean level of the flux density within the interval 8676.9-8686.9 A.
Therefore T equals 32.4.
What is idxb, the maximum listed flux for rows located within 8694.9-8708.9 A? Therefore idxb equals 36.72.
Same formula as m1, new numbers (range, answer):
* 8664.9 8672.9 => 31.2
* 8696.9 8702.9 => 35.2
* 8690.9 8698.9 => 34.1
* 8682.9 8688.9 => 31.4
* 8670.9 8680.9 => 31.4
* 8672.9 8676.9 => 30.4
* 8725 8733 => 33.1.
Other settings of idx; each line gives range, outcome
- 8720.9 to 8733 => 32.5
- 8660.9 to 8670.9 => 27.15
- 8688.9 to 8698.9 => 30.31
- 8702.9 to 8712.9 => 33.95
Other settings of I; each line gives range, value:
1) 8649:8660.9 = 34.11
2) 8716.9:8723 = 35.78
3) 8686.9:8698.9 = 34.96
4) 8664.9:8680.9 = 33.25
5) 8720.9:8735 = 34.16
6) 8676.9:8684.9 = 34.17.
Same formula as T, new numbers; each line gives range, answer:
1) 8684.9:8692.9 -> 31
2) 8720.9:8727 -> 34.1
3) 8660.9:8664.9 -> 27.2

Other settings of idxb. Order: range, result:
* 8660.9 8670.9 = 32.57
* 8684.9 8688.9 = 31.59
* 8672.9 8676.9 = 30.45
